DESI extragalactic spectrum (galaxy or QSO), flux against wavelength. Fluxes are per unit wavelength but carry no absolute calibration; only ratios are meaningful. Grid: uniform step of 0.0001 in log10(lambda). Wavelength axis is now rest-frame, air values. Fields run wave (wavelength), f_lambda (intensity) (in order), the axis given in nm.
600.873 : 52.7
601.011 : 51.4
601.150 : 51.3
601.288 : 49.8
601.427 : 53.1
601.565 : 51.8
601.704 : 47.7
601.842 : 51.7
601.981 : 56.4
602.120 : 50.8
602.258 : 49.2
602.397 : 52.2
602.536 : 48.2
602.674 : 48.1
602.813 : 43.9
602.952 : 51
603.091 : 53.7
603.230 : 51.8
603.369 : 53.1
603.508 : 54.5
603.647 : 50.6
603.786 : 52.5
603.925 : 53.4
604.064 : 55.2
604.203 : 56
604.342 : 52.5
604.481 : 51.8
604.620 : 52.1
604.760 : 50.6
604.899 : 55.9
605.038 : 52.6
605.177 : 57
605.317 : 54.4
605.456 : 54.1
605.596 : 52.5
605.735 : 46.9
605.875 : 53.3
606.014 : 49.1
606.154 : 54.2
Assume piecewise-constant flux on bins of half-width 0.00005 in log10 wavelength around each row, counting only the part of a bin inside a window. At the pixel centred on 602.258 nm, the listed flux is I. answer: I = 49.2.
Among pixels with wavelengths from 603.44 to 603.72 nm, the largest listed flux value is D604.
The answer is 54.5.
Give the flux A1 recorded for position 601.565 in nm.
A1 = 51.8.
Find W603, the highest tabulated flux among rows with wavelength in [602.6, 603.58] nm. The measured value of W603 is 54.5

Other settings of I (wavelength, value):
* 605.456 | 54.1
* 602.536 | 48.2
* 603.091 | 53.7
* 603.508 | 54.5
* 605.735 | 46.9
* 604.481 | 51.8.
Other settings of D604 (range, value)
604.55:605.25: 57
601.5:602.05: 56.4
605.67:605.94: 53.3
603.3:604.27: 56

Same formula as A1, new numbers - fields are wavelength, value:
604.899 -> 55.9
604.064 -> 55.2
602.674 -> 48.1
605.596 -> 52.5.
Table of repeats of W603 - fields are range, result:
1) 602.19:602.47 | 52.2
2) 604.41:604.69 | 52.1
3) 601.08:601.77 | 53.1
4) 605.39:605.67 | 54.1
